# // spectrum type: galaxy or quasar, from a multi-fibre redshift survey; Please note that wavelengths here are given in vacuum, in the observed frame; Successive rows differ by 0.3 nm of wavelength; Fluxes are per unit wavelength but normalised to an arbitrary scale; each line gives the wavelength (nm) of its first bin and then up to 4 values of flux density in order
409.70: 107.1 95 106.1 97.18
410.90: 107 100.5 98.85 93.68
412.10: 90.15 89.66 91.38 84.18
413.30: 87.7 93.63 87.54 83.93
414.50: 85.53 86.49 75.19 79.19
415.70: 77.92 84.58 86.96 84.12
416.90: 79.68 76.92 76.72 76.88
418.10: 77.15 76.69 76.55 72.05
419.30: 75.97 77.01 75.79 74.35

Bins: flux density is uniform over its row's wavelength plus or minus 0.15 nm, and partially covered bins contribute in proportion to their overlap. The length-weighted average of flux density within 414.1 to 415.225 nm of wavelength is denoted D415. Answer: 82.9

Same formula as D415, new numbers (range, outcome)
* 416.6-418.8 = 77.7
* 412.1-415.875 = 85.4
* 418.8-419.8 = 75.1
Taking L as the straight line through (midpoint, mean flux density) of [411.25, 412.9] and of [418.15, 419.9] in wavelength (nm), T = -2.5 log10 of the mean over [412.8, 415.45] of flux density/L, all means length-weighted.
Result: 0.03 mag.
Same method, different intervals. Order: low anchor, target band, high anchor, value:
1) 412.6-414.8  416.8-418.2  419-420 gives 0.03 mag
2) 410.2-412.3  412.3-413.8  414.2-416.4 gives 0.03 mag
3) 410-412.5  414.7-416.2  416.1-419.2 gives 0.06 mag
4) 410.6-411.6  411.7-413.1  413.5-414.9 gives 0.07 mag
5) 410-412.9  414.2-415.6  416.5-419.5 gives 0.06 mag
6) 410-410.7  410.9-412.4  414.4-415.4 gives -0.01 mag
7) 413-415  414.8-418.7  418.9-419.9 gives 0.02 mag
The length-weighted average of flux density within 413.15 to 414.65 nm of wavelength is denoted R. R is 87.7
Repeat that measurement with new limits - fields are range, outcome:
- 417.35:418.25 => 76.9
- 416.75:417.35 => 78.3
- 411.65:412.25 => 91.9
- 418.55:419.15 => 74.3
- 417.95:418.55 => 76.9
